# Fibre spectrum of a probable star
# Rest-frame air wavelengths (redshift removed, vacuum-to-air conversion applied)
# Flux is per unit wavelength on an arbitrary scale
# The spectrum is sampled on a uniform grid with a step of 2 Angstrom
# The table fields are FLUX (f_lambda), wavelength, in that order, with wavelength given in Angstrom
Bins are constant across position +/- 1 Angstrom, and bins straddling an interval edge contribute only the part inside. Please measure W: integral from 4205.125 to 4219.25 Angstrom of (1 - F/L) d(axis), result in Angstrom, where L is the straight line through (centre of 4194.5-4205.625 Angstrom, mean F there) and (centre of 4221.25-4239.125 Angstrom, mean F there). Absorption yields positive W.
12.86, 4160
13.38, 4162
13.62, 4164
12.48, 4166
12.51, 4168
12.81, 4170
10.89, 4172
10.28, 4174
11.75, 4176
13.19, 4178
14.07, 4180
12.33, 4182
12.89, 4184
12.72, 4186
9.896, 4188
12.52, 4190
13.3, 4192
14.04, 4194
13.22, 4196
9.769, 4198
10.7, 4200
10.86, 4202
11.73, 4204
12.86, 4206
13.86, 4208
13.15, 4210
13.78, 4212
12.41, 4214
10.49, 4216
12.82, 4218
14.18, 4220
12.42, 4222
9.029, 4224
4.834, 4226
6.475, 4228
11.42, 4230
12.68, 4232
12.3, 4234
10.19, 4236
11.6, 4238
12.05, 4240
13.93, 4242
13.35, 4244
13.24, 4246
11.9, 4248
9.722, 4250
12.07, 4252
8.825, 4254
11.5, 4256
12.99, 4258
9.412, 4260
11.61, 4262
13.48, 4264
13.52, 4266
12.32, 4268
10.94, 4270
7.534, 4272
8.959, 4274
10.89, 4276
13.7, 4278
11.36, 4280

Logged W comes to -2.4 Angstrom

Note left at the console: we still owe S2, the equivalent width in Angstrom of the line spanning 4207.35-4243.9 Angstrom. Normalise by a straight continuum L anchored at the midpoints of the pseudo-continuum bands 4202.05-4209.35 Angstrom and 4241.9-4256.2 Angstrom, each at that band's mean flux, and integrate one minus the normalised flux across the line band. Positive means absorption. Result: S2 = 1.86 Angstrom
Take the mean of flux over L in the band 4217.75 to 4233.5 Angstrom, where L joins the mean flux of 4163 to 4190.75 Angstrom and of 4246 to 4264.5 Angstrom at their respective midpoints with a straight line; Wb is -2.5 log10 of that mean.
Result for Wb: 0.124 mag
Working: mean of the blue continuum 12.3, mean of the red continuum 11.3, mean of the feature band 10.4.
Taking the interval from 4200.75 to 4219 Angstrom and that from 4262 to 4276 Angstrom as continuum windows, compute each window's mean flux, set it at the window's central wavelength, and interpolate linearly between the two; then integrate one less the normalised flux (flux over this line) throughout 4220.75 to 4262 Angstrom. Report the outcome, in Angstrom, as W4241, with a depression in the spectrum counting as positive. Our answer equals 2.4 Angstrom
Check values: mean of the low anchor 12.4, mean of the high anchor 11.1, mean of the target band 11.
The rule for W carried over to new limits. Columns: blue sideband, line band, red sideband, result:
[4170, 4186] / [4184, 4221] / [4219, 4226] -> -2.8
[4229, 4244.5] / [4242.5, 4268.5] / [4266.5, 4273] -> -1.5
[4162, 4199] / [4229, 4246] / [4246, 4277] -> -1.1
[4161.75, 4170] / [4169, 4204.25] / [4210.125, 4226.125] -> 1.1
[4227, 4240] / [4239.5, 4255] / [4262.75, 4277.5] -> -1.3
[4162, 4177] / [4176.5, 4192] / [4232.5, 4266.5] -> -0.6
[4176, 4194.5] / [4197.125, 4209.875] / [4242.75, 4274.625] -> 0.6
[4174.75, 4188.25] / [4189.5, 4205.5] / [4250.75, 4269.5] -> 0.4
